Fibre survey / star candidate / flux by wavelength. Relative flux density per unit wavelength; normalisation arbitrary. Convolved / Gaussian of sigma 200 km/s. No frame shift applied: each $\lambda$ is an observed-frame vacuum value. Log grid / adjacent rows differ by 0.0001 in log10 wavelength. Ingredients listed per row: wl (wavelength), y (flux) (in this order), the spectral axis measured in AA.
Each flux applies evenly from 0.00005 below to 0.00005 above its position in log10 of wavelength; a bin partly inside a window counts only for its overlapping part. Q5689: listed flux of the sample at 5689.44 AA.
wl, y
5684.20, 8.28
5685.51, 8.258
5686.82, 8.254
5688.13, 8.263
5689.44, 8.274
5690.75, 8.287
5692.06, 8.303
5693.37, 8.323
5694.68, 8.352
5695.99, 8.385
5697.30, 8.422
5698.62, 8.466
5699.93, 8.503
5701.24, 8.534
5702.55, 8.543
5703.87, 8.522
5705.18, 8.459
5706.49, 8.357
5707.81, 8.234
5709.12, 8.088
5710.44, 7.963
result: 8.274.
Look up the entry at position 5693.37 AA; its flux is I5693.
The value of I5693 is 8.323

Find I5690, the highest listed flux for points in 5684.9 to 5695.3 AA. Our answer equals 8.352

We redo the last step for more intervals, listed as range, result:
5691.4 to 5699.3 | 8.466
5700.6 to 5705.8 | 8.543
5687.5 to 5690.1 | 8.274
